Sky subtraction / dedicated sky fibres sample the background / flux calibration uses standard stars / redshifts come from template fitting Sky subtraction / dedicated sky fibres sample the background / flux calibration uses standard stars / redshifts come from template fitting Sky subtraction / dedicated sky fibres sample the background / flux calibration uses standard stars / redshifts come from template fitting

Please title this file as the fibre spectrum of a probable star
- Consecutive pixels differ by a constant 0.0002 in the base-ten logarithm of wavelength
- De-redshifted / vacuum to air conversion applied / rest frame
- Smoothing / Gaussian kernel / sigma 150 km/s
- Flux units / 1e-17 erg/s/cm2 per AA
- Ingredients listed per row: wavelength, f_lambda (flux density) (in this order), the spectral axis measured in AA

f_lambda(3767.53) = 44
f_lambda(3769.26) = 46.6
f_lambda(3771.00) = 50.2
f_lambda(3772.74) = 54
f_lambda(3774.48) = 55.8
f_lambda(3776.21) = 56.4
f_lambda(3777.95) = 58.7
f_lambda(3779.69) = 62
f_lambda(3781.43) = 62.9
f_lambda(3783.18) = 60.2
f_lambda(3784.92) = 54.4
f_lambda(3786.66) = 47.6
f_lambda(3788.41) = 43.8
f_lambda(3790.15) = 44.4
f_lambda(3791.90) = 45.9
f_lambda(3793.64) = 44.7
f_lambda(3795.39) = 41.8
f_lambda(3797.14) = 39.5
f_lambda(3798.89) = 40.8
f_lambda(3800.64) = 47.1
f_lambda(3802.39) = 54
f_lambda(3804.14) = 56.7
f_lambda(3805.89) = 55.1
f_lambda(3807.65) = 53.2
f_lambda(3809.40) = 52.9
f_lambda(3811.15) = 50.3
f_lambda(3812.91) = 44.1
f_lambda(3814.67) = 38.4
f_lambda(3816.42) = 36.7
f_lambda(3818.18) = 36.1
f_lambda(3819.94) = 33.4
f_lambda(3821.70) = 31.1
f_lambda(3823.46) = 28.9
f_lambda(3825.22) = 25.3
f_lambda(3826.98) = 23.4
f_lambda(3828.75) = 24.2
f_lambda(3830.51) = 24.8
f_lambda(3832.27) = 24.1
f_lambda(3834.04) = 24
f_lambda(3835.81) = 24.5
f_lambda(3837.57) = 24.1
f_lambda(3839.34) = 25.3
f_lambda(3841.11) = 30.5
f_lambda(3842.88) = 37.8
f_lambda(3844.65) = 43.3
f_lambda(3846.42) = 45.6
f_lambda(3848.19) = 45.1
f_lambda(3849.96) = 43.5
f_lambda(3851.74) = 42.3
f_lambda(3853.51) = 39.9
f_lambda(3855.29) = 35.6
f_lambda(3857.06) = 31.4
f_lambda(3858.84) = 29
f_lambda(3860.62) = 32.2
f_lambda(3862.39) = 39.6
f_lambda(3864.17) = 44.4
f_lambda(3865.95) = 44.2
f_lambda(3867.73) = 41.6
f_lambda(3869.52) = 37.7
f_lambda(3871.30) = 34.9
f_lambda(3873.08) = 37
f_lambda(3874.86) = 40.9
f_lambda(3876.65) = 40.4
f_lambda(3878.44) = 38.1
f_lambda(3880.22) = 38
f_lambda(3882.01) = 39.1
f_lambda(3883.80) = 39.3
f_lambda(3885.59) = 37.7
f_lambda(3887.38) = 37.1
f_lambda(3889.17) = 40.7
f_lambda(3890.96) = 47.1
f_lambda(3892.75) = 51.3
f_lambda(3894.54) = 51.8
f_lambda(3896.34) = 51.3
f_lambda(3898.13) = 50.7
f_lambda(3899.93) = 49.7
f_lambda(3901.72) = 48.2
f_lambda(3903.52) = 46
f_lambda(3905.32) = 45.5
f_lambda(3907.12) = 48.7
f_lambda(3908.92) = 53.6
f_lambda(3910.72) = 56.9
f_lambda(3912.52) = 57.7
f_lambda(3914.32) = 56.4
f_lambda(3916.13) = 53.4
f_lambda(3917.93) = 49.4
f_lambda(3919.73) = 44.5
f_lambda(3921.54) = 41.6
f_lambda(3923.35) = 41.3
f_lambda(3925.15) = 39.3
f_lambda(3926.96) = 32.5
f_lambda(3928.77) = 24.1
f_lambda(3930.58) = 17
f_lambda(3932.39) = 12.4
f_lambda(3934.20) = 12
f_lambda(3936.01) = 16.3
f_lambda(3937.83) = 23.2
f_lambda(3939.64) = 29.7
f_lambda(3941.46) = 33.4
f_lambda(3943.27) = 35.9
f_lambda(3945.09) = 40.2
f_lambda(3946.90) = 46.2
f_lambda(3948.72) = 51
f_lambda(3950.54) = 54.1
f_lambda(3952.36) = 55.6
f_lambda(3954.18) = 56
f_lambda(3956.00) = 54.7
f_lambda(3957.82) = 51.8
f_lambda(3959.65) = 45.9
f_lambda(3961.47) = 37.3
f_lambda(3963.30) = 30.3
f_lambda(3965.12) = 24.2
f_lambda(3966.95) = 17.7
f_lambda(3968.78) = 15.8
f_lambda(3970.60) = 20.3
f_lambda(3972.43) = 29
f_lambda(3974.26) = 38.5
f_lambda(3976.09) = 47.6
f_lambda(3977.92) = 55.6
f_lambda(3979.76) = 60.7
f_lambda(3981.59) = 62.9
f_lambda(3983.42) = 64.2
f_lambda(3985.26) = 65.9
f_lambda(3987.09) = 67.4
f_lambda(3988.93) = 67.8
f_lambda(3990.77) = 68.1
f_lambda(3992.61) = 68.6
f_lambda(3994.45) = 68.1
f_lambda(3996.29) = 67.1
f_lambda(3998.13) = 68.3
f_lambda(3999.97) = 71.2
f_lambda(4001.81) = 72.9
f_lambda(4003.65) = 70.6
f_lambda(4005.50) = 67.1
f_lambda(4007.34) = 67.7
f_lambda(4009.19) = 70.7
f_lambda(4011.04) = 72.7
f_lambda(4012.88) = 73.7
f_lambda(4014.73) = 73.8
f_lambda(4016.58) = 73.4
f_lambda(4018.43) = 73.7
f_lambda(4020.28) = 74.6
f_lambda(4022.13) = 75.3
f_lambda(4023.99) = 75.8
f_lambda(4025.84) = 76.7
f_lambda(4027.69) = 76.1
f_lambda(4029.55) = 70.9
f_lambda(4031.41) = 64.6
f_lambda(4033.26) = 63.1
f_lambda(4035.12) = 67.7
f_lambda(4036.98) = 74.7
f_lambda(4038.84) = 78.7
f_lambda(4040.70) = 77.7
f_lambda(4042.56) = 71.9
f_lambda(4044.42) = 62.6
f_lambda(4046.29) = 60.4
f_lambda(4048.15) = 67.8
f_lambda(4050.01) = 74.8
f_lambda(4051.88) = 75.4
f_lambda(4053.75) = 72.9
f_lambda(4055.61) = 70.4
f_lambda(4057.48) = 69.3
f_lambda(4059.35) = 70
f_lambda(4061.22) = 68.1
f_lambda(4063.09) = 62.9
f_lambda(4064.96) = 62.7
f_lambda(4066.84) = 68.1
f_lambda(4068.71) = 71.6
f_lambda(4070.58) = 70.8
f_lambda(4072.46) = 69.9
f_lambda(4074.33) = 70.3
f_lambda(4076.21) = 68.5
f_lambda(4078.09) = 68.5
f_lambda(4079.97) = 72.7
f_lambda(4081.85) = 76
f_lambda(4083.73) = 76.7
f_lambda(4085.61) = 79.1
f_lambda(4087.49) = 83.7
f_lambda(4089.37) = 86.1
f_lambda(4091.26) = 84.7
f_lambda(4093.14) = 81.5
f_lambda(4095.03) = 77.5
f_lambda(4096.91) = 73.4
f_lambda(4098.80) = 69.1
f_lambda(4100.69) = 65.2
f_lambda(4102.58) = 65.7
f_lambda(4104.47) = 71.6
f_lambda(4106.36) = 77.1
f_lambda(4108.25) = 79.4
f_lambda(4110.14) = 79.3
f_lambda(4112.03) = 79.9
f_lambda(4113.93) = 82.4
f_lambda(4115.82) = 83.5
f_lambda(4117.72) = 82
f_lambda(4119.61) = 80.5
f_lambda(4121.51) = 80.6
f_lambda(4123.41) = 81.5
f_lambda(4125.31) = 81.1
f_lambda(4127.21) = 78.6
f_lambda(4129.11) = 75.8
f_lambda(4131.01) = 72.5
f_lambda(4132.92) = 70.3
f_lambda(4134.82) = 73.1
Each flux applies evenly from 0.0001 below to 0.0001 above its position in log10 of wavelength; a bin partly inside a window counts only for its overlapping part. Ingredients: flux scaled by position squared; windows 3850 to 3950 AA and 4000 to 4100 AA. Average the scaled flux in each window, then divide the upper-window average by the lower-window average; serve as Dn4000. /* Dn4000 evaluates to 1.95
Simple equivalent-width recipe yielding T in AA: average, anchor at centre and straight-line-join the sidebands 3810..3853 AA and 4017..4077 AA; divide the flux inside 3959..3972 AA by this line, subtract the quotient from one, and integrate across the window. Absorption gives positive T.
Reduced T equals 6.8 AA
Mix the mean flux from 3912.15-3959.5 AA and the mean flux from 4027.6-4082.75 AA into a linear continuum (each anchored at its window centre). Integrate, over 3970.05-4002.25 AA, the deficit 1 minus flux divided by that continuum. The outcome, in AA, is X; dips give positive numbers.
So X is -4.1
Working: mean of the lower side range 39.5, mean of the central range 59.4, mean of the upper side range 69.9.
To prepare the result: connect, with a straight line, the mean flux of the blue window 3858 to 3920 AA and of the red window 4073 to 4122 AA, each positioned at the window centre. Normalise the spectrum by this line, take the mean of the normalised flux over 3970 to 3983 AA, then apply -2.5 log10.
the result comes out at 0.25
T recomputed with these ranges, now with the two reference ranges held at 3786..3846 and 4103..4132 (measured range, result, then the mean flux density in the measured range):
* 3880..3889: 1.7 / 38.4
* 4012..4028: -2.2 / 74.7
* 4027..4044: -0.9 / 71.4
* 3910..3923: 0.2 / 50.9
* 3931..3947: 8.3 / 26.5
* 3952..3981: 9.1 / 40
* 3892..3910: -0.1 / 49.7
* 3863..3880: 2.2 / 39.8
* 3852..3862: 2.1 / 34.5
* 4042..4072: 0.8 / 68.7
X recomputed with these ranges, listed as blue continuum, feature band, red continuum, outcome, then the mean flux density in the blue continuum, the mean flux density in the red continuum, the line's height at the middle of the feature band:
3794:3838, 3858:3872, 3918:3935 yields -1.47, 37.6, 30.5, 34.4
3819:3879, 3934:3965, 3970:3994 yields 6.67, 34.4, 55.8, 50.6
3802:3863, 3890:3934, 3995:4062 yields 5.31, 36.6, 71.2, 50.6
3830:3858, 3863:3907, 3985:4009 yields 0.19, 34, 68.7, 43.3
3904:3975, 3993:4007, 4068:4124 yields -4.30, 38.3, 76.3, 53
